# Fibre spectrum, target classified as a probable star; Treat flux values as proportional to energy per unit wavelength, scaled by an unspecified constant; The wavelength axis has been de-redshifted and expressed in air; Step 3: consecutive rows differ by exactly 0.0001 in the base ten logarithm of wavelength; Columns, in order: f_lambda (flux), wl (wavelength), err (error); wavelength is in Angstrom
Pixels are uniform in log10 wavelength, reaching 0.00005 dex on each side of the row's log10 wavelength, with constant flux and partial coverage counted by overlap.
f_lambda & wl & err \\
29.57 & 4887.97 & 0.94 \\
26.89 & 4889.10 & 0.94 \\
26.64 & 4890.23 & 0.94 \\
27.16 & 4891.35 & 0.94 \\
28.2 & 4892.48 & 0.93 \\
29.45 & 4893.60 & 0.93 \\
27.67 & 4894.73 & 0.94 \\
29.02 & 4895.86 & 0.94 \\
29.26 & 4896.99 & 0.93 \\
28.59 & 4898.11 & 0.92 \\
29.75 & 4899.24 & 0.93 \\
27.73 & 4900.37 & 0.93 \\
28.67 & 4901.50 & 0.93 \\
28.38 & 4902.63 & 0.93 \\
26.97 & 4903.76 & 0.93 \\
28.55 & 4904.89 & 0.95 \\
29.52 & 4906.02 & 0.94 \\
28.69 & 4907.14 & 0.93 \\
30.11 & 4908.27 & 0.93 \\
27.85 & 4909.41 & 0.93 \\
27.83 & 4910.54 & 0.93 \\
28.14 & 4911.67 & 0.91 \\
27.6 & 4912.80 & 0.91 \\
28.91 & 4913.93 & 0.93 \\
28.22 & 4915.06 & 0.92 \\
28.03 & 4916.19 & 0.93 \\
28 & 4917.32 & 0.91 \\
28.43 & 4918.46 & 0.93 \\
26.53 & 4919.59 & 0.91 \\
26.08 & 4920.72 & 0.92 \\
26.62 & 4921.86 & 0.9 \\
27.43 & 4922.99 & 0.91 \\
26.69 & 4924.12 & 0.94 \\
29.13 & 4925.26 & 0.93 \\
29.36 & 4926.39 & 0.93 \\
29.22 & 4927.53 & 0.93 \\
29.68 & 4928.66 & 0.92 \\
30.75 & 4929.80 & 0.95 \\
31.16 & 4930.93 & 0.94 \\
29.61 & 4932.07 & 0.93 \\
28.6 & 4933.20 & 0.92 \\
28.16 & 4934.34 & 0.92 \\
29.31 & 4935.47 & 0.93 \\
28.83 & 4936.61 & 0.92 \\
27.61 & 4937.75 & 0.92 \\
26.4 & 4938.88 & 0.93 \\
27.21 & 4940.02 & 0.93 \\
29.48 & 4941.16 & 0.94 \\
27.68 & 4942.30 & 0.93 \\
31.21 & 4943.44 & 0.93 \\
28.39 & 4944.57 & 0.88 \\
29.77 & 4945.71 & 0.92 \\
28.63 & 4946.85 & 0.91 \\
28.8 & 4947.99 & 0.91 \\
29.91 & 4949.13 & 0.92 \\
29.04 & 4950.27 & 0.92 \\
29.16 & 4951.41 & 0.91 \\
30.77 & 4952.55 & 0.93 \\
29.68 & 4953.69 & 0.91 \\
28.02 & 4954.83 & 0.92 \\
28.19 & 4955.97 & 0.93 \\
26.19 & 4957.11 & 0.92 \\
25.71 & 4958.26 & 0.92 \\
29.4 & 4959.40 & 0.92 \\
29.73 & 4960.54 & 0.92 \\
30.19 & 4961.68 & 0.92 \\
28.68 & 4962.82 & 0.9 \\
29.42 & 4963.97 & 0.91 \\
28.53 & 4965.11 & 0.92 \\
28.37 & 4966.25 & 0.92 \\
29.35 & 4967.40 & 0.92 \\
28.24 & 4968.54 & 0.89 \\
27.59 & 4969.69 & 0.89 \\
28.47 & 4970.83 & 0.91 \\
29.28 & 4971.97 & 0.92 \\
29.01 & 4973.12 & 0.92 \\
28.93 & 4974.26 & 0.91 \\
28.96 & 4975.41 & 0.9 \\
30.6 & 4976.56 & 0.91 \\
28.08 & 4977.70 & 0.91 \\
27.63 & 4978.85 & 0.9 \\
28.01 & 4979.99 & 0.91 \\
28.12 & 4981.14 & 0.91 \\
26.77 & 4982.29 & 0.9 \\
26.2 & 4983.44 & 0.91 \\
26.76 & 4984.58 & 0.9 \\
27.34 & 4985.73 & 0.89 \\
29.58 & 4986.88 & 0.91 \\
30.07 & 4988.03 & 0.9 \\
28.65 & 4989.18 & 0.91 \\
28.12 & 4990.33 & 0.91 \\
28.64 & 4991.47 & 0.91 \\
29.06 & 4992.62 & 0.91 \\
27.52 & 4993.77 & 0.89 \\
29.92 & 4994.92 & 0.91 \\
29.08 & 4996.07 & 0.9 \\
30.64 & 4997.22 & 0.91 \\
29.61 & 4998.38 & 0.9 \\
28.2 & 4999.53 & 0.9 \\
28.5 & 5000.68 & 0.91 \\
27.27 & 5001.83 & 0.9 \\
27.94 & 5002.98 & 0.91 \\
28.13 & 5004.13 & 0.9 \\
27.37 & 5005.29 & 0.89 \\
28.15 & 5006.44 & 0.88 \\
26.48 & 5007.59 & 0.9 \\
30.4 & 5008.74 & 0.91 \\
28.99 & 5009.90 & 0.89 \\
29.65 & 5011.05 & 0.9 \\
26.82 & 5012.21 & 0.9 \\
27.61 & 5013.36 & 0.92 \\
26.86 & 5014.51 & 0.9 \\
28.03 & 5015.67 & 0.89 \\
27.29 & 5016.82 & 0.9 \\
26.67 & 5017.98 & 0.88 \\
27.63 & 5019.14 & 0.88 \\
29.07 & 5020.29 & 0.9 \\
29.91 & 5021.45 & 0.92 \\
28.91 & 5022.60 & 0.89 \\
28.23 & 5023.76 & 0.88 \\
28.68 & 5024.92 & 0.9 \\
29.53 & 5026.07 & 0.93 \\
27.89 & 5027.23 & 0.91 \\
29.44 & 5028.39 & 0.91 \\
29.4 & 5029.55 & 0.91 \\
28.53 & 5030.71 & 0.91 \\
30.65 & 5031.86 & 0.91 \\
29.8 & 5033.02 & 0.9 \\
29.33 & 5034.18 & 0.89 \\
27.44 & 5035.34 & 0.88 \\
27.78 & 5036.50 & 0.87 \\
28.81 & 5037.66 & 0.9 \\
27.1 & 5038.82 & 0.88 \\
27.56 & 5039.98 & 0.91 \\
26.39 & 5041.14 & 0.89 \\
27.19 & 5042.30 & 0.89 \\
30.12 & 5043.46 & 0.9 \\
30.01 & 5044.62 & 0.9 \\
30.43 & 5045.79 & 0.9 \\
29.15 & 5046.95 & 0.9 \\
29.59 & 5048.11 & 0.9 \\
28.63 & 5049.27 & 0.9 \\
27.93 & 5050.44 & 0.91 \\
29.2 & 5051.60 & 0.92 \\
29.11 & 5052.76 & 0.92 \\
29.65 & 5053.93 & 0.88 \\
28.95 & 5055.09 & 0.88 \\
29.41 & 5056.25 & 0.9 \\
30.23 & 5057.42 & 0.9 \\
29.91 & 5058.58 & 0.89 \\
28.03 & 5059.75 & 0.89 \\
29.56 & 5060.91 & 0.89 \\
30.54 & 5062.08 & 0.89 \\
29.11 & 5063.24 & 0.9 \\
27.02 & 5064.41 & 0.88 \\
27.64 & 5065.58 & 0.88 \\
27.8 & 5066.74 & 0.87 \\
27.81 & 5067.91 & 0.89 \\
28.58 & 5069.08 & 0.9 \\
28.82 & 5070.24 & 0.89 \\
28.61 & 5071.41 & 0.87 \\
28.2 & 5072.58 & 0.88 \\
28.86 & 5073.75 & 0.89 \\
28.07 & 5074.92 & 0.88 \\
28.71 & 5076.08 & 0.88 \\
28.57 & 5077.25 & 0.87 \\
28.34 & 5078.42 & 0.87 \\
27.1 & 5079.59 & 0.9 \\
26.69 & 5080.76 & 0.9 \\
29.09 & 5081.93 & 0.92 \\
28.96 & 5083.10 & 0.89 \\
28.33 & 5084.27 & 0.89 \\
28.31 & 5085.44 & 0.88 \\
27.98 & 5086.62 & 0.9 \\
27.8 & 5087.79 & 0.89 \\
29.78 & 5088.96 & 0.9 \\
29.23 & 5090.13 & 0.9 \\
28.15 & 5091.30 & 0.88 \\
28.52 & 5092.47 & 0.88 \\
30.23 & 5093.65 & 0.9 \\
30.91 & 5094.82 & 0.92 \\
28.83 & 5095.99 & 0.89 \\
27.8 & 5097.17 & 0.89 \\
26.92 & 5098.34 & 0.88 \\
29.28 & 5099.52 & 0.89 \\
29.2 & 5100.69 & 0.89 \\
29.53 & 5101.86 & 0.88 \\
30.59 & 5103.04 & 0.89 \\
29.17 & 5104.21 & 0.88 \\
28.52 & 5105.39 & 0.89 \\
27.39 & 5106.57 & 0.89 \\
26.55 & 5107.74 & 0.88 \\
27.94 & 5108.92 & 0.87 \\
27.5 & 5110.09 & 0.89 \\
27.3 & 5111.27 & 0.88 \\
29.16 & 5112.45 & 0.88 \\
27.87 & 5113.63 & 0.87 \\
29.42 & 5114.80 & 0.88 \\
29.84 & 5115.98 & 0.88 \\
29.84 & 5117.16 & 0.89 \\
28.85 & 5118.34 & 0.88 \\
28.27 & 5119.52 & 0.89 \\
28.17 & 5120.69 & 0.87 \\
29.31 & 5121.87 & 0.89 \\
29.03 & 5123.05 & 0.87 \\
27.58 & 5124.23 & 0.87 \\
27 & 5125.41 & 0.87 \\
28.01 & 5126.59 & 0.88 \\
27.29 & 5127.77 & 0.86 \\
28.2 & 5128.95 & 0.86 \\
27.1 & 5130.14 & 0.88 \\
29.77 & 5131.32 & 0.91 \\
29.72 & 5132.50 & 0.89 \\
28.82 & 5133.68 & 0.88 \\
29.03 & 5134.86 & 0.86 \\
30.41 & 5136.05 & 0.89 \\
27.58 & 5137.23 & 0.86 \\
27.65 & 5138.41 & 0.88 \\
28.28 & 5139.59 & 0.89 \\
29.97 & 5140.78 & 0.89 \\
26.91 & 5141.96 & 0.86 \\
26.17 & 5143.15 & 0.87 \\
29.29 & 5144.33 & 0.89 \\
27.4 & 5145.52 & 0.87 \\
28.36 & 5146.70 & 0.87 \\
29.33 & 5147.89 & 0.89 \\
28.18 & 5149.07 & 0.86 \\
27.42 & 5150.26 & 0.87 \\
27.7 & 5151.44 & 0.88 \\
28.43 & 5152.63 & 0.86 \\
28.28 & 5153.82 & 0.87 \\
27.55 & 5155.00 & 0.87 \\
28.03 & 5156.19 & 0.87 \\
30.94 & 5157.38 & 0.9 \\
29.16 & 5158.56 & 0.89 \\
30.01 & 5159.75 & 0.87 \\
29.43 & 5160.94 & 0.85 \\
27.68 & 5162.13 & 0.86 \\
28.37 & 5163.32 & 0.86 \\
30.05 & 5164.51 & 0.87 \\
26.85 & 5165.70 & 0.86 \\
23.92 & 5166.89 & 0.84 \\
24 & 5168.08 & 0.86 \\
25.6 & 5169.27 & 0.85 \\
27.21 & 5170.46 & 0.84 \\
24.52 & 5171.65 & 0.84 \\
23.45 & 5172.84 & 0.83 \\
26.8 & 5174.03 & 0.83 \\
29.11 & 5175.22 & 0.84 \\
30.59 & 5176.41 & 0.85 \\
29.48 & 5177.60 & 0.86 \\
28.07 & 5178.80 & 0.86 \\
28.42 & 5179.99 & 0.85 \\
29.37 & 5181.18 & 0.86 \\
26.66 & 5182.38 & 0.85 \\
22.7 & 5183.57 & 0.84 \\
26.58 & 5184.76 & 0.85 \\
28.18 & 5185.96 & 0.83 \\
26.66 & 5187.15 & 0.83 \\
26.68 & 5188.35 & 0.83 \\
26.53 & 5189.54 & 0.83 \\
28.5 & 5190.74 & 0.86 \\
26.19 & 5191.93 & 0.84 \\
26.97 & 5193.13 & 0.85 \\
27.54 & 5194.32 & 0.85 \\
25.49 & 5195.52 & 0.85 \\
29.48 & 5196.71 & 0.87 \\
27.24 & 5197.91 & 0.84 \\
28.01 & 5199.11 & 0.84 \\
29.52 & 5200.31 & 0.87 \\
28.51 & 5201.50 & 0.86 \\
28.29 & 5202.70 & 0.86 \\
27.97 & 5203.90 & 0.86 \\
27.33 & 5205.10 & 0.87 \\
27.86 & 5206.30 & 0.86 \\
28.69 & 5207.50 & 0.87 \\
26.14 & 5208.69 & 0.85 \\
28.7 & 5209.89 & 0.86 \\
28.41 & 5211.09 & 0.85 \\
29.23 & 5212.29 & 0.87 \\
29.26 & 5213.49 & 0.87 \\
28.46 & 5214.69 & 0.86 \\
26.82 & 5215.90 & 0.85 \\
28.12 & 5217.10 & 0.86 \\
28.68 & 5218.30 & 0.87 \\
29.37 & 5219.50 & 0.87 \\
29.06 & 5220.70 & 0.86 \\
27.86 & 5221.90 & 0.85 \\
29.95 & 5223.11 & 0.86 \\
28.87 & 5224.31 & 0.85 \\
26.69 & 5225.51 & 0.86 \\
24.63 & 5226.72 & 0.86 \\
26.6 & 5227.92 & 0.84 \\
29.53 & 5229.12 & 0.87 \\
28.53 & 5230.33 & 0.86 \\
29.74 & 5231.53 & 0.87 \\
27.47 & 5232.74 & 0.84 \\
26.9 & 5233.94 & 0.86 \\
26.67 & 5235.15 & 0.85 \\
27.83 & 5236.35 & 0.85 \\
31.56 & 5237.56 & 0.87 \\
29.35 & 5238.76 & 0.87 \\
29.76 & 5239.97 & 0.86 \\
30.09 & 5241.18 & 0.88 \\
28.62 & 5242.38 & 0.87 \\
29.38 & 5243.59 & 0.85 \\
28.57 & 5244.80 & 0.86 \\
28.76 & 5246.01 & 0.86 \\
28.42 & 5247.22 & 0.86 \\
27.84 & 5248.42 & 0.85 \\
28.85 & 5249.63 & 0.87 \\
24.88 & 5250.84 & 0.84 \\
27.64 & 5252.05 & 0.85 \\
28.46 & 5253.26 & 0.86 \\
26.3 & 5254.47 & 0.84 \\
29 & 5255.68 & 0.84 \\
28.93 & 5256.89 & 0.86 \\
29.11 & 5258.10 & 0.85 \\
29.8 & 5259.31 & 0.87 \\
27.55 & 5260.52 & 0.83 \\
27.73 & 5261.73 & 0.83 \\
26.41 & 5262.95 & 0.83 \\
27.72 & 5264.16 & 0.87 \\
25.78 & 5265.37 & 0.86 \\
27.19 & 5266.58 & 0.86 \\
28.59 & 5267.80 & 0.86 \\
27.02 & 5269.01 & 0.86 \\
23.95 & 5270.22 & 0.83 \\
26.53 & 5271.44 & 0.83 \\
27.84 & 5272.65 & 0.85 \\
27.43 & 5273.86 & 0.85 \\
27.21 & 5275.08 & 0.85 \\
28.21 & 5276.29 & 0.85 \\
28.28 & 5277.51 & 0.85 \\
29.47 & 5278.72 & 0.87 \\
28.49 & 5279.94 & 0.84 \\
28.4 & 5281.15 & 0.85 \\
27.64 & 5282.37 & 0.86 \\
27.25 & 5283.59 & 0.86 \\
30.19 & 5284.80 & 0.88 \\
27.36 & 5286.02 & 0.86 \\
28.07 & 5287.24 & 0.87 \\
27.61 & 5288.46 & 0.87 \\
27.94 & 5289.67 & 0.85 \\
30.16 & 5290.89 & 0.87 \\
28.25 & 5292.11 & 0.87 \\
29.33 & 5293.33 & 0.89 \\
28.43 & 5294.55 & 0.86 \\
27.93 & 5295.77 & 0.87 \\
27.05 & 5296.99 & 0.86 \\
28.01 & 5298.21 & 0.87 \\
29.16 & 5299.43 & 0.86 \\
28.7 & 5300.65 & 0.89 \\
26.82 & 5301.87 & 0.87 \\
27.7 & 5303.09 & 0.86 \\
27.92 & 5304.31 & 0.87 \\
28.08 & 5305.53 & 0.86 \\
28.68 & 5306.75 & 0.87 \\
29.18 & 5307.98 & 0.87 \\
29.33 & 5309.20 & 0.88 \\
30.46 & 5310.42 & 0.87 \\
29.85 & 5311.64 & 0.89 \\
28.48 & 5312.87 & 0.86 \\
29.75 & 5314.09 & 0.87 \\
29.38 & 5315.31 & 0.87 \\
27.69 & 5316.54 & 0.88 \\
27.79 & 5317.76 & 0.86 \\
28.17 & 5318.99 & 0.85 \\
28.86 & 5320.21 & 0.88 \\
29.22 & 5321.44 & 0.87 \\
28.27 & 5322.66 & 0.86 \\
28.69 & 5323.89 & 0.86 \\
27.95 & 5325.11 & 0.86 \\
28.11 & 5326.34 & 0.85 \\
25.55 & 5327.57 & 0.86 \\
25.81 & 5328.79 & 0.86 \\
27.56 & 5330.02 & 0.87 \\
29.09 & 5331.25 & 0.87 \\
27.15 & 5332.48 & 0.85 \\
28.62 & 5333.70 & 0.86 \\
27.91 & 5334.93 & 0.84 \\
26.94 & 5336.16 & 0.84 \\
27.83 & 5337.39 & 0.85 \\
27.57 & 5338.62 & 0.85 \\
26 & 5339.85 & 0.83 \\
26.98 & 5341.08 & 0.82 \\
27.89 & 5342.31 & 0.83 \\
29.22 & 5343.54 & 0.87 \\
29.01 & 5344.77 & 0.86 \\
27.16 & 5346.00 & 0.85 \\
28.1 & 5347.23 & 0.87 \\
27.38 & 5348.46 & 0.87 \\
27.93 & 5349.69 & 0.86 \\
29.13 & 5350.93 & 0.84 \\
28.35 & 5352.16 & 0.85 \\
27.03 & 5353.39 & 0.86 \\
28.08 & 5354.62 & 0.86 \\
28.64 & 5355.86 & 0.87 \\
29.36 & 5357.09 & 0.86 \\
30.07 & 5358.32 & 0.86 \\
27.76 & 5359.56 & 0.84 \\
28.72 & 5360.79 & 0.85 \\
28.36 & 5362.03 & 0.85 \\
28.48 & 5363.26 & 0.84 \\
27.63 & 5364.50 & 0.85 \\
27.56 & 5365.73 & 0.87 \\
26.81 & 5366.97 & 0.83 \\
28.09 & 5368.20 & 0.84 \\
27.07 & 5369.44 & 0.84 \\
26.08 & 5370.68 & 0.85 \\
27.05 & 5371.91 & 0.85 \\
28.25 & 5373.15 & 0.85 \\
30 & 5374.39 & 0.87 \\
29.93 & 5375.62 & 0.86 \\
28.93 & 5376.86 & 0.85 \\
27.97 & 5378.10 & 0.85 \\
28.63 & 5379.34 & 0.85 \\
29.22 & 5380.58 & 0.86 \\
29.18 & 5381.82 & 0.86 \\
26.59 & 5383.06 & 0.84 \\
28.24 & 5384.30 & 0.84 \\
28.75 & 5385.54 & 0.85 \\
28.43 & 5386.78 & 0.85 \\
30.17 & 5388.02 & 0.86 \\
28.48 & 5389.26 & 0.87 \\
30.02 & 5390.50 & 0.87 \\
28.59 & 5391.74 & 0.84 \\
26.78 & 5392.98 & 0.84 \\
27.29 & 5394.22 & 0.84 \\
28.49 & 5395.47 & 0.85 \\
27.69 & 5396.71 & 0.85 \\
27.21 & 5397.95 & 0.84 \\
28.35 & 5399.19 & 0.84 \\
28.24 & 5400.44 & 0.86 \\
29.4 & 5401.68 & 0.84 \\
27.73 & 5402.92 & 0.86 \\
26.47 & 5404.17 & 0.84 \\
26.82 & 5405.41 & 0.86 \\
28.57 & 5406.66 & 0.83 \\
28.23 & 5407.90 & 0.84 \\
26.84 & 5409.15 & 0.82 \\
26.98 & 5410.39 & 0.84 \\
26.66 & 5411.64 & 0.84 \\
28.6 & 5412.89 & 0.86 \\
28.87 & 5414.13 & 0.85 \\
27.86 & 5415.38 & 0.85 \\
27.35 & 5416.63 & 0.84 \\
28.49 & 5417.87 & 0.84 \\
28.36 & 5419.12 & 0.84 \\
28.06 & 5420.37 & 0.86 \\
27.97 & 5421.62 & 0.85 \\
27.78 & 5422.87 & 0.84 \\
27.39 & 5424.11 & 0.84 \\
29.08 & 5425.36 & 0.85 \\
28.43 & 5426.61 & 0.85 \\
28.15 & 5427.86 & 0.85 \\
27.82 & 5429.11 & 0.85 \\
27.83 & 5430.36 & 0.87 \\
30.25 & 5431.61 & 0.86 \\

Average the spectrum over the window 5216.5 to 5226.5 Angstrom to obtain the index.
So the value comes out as 28.4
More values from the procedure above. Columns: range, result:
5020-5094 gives 28.7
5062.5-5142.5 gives 28.5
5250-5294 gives 27.8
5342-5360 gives 28.4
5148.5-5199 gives 27.5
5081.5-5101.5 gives 28.8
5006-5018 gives 28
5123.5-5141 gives 28.4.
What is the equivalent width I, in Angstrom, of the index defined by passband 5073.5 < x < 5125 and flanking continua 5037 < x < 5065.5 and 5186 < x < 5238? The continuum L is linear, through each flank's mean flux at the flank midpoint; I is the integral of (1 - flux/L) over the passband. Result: 0.05 Angstrom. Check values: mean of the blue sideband 28.9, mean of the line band 28.6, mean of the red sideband 28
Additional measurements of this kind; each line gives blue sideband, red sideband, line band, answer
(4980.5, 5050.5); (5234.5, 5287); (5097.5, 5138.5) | -0.34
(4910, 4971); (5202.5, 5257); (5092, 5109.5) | -0.23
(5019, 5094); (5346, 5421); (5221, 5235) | 0.26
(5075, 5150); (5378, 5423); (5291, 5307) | 0.01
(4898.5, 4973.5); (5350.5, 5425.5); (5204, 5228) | 0.21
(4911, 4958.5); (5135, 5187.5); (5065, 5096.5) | -0.56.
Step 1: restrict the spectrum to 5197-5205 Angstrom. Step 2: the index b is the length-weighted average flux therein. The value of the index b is 28.2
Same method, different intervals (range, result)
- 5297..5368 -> 28.2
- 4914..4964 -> 28.6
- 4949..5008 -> 28.5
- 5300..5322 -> 28.7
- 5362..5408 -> 28.2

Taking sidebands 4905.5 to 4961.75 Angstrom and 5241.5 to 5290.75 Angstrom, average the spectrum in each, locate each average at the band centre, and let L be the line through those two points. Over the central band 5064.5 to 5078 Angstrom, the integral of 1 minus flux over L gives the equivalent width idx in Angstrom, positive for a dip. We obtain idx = 0.0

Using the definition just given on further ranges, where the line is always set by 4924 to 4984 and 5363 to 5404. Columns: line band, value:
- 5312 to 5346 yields 0.35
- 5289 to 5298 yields -0.03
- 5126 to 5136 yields -0.03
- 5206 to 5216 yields 0.06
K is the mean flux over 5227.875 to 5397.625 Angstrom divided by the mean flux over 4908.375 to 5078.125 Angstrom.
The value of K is 0.99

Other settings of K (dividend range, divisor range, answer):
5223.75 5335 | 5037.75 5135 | 0.98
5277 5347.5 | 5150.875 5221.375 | 1.02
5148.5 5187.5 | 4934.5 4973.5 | 0.96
